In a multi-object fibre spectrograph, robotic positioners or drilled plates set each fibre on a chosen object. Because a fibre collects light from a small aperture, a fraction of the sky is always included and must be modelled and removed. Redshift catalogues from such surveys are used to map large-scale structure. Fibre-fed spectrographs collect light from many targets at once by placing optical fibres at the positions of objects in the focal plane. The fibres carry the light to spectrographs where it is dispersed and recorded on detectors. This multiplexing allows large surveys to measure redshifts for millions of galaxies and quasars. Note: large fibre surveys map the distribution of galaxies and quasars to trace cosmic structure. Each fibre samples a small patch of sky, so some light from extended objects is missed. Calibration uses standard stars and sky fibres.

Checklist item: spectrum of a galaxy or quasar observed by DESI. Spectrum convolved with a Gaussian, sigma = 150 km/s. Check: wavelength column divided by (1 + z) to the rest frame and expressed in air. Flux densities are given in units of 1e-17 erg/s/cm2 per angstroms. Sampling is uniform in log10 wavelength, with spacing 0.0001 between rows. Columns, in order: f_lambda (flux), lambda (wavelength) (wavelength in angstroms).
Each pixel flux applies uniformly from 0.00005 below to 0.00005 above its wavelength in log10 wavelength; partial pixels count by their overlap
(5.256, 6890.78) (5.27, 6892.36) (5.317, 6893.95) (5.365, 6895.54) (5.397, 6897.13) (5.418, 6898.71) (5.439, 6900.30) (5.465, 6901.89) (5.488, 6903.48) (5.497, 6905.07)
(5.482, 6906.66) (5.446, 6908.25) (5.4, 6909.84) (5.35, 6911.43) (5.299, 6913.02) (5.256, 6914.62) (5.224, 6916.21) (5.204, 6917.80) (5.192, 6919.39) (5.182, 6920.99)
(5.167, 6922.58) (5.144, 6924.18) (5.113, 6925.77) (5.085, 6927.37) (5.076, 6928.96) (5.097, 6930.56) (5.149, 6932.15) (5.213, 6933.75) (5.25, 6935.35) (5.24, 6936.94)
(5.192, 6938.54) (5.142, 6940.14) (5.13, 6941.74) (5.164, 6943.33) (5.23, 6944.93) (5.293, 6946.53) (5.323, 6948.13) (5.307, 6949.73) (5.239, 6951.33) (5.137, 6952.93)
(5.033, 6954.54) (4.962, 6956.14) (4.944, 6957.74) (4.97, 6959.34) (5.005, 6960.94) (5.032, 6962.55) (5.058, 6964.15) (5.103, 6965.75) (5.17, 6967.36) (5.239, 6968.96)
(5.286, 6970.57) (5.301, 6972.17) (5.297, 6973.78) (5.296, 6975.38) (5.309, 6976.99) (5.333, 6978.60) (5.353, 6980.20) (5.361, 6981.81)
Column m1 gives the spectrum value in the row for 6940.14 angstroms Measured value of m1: 5.142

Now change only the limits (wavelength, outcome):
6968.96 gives 5.239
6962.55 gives 5.032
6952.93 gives 5.137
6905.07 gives 5.497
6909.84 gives 5.4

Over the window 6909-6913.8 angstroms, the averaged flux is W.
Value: 5.35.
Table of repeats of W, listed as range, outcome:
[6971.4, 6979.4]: 5.31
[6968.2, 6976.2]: 5.28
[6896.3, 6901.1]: 5.42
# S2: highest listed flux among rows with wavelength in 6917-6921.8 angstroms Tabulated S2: 5.204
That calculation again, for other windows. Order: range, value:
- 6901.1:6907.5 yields 5.497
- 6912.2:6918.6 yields 5.299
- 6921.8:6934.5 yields 5.213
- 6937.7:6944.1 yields 5.192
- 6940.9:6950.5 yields 5.323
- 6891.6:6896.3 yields 5.365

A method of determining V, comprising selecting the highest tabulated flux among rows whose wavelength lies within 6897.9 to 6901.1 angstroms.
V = 5.439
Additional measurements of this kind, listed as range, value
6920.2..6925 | 5.182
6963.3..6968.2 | 5.17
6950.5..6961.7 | 5.239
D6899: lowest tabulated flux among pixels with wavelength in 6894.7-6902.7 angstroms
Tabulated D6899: 5.365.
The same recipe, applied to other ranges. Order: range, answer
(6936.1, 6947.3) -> 5.13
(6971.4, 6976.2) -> 5.296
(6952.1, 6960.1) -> 4.944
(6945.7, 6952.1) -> 5.239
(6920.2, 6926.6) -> 5.113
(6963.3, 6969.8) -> 5.058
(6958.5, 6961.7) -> 4.97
